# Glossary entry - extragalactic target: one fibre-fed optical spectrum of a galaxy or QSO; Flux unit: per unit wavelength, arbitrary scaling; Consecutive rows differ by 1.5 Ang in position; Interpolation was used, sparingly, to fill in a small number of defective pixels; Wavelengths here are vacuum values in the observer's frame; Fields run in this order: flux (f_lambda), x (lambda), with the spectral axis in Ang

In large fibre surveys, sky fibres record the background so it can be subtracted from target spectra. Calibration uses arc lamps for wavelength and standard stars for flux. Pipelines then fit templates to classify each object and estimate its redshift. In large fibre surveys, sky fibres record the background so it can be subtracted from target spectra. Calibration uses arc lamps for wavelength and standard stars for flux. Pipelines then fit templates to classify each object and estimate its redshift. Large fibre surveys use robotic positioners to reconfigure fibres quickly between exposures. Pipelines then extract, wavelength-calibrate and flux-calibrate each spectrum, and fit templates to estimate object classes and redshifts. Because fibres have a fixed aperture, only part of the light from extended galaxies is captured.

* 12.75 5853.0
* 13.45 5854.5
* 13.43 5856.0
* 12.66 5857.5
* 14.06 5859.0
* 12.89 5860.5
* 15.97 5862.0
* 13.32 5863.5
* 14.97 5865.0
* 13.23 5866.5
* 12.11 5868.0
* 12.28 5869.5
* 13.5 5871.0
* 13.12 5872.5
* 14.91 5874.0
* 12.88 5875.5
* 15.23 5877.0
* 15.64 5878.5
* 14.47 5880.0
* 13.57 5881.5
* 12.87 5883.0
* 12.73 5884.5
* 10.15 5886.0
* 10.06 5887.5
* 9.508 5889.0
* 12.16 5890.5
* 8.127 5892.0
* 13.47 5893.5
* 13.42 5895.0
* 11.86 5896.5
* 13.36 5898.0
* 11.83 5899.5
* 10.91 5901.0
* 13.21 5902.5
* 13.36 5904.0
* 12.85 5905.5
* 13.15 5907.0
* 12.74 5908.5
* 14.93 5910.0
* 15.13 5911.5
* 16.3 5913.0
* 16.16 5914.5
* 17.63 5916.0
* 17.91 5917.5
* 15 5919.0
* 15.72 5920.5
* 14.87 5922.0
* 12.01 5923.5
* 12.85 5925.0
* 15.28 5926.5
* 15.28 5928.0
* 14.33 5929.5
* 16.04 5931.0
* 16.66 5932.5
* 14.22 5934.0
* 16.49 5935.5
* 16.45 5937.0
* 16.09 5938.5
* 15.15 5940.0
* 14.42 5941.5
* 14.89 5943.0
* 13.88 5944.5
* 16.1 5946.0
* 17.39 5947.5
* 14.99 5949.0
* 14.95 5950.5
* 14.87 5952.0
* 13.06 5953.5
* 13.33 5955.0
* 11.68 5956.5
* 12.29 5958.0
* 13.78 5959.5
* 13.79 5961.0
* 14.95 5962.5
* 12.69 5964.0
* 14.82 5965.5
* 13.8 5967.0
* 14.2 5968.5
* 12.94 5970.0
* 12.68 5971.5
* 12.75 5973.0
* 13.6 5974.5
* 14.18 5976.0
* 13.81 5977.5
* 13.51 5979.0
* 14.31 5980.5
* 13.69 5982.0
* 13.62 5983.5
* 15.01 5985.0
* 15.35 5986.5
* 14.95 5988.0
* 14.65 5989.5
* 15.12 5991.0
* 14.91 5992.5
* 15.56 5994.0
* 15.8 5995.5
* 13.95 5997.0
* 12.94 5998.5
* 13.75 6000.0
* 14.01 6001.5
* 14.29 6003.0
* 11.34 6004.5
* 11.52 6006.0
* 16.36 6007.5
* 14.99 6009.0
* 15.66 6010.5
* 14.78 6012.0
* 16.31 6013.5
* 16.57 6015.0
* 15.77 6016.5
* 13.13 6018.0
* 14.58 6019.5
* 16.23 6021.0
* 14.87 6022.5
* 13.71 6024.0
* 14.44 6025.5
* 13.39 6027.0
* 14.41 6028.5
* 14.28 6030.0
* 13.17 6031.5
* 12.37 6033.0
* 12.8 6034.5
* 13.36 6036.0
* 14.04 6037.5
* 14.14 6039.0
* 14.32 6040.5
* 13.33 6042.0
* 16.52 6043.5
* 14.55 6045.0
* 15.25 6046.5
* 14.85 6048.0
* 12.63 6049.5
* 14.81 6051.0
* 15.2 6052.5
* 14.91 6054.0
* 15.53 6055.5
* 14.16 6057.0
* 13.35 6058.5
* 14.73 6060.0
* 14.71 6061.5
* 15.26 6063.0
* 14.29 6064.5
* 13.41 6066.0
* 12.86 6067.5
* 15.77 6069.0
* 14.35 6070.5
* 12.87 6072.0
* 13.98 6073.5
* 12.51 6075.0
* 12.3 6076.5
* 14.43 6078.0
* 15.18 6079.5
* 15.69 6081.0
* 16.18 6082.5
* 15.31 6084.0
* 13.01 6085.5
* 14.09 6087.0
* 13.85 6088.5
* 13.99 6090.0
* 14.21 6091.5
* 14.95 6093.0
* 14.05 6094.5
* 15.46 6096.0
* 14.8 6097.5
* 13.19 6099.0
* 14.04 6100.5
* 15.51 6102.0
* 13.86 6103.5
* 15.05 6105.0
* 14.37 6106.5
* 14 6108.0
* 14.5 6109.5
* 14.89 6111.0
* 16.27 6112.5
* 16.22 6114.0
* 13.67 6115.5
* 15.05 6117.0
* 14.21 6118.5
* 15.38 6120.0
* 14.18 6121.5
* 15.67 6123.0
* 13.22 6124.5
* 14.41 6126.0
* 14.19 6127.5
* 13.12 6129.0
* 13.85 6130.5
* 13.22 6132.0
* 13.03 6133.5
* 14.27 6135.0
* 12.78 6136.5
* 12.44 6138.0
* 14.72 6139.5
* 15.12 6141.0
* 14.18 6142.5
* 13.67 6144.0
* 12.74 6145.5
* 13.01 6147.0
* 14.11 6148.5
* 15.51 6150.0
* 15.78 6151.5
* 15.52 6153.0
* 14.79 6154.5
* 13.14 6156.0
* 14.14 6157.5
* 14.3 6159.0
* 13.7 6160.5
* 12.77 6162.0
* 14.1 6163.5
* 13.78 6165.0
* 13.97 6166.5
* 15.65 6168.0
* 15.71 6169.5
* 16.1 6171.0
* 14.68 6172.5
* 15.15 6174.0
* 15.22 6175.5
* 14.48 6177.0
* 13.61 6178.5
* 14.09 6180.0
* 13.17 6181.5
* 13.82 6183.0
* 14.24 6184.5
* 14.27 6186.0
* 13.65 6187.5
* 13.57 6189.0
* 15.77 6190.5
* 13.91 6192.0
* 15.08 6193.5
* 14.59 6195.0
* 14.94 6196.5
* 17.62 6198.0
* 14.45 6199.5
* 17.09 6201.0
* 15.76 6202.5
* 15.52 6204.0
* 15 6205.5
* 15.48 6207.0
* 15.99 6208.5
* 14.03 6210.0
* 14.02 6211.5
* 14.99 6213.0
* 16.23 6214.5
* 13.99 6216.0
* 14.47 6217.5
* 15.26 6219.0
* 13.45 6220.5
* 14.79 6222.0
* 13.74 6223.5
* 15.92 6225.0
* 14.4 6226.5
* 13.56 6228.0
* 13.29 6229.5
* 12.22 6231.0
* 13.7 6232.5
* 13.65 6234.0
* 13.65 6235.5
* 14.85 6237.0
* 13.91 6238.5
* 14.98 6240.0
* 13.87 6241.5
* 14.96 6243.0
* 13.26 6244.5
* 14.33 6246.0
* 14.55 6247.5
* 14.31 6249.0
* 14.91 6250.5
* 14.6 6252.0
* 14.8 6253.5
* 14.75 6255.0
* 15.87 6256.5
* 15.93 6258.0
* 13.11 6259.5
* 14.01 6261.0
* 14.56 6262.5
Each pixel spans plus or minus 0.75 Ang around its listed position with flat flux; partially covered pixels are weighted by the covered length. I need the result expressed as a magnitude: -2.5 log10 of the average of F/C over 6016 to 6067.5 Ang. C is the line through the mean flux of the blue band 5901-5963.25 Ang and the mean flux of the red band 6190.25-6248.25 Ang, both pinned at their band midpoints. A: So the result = 0.03 mag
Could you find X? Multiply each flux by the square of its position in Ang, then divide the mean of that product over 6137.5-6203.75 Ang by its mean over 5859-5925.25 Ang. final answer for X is 1.2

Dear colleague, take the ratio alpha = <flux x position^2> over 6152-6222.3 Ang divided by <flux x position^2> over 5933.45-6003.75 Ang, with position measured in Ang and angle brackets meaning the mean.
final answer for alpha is 1.10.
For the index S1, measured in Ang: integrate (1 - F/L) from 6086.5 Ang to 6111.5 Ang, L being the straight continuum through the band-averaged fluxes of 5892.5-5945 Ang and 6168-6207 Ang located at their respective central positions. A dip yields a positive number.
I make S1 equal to 0.6 Ang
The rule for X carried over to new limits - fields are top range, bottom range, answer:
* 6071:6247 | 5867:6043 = 1.10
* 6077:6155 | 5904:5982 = 1.05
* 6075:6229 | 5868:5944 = 1.13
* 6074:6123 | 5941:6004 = 1.07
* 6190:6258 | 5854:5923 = 1.22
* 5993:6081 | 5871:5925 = 1.11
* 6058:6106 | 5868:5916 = 1.16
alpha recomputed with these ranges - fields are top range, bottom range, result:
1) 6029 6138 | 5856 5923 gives 1.13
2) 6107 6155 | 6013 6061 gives 1.02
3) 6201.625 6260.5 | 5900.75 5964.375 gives 1.09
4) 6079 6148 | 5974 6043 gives 1.04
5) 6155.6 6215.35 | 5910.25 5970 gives 1.08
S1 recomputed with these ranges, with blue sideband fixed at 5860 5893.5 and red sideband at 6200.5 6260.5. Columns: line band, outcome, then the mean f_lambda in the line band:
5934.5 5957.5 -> -2.9 Ang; 14.9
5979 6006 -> -1.5 Ang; 14.2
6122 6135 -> 0.2 Ang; 13.9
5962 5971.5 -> -0.3 Ang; 13.8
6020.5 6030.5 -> -0.6 Ang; 14.4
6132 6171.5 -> 0.1 Ang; 14.2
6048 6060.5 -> -0.6 Ang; 14.4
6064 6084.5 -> -0.6 Ang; 14.2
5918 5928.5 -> -1.1 Ang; 14.5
